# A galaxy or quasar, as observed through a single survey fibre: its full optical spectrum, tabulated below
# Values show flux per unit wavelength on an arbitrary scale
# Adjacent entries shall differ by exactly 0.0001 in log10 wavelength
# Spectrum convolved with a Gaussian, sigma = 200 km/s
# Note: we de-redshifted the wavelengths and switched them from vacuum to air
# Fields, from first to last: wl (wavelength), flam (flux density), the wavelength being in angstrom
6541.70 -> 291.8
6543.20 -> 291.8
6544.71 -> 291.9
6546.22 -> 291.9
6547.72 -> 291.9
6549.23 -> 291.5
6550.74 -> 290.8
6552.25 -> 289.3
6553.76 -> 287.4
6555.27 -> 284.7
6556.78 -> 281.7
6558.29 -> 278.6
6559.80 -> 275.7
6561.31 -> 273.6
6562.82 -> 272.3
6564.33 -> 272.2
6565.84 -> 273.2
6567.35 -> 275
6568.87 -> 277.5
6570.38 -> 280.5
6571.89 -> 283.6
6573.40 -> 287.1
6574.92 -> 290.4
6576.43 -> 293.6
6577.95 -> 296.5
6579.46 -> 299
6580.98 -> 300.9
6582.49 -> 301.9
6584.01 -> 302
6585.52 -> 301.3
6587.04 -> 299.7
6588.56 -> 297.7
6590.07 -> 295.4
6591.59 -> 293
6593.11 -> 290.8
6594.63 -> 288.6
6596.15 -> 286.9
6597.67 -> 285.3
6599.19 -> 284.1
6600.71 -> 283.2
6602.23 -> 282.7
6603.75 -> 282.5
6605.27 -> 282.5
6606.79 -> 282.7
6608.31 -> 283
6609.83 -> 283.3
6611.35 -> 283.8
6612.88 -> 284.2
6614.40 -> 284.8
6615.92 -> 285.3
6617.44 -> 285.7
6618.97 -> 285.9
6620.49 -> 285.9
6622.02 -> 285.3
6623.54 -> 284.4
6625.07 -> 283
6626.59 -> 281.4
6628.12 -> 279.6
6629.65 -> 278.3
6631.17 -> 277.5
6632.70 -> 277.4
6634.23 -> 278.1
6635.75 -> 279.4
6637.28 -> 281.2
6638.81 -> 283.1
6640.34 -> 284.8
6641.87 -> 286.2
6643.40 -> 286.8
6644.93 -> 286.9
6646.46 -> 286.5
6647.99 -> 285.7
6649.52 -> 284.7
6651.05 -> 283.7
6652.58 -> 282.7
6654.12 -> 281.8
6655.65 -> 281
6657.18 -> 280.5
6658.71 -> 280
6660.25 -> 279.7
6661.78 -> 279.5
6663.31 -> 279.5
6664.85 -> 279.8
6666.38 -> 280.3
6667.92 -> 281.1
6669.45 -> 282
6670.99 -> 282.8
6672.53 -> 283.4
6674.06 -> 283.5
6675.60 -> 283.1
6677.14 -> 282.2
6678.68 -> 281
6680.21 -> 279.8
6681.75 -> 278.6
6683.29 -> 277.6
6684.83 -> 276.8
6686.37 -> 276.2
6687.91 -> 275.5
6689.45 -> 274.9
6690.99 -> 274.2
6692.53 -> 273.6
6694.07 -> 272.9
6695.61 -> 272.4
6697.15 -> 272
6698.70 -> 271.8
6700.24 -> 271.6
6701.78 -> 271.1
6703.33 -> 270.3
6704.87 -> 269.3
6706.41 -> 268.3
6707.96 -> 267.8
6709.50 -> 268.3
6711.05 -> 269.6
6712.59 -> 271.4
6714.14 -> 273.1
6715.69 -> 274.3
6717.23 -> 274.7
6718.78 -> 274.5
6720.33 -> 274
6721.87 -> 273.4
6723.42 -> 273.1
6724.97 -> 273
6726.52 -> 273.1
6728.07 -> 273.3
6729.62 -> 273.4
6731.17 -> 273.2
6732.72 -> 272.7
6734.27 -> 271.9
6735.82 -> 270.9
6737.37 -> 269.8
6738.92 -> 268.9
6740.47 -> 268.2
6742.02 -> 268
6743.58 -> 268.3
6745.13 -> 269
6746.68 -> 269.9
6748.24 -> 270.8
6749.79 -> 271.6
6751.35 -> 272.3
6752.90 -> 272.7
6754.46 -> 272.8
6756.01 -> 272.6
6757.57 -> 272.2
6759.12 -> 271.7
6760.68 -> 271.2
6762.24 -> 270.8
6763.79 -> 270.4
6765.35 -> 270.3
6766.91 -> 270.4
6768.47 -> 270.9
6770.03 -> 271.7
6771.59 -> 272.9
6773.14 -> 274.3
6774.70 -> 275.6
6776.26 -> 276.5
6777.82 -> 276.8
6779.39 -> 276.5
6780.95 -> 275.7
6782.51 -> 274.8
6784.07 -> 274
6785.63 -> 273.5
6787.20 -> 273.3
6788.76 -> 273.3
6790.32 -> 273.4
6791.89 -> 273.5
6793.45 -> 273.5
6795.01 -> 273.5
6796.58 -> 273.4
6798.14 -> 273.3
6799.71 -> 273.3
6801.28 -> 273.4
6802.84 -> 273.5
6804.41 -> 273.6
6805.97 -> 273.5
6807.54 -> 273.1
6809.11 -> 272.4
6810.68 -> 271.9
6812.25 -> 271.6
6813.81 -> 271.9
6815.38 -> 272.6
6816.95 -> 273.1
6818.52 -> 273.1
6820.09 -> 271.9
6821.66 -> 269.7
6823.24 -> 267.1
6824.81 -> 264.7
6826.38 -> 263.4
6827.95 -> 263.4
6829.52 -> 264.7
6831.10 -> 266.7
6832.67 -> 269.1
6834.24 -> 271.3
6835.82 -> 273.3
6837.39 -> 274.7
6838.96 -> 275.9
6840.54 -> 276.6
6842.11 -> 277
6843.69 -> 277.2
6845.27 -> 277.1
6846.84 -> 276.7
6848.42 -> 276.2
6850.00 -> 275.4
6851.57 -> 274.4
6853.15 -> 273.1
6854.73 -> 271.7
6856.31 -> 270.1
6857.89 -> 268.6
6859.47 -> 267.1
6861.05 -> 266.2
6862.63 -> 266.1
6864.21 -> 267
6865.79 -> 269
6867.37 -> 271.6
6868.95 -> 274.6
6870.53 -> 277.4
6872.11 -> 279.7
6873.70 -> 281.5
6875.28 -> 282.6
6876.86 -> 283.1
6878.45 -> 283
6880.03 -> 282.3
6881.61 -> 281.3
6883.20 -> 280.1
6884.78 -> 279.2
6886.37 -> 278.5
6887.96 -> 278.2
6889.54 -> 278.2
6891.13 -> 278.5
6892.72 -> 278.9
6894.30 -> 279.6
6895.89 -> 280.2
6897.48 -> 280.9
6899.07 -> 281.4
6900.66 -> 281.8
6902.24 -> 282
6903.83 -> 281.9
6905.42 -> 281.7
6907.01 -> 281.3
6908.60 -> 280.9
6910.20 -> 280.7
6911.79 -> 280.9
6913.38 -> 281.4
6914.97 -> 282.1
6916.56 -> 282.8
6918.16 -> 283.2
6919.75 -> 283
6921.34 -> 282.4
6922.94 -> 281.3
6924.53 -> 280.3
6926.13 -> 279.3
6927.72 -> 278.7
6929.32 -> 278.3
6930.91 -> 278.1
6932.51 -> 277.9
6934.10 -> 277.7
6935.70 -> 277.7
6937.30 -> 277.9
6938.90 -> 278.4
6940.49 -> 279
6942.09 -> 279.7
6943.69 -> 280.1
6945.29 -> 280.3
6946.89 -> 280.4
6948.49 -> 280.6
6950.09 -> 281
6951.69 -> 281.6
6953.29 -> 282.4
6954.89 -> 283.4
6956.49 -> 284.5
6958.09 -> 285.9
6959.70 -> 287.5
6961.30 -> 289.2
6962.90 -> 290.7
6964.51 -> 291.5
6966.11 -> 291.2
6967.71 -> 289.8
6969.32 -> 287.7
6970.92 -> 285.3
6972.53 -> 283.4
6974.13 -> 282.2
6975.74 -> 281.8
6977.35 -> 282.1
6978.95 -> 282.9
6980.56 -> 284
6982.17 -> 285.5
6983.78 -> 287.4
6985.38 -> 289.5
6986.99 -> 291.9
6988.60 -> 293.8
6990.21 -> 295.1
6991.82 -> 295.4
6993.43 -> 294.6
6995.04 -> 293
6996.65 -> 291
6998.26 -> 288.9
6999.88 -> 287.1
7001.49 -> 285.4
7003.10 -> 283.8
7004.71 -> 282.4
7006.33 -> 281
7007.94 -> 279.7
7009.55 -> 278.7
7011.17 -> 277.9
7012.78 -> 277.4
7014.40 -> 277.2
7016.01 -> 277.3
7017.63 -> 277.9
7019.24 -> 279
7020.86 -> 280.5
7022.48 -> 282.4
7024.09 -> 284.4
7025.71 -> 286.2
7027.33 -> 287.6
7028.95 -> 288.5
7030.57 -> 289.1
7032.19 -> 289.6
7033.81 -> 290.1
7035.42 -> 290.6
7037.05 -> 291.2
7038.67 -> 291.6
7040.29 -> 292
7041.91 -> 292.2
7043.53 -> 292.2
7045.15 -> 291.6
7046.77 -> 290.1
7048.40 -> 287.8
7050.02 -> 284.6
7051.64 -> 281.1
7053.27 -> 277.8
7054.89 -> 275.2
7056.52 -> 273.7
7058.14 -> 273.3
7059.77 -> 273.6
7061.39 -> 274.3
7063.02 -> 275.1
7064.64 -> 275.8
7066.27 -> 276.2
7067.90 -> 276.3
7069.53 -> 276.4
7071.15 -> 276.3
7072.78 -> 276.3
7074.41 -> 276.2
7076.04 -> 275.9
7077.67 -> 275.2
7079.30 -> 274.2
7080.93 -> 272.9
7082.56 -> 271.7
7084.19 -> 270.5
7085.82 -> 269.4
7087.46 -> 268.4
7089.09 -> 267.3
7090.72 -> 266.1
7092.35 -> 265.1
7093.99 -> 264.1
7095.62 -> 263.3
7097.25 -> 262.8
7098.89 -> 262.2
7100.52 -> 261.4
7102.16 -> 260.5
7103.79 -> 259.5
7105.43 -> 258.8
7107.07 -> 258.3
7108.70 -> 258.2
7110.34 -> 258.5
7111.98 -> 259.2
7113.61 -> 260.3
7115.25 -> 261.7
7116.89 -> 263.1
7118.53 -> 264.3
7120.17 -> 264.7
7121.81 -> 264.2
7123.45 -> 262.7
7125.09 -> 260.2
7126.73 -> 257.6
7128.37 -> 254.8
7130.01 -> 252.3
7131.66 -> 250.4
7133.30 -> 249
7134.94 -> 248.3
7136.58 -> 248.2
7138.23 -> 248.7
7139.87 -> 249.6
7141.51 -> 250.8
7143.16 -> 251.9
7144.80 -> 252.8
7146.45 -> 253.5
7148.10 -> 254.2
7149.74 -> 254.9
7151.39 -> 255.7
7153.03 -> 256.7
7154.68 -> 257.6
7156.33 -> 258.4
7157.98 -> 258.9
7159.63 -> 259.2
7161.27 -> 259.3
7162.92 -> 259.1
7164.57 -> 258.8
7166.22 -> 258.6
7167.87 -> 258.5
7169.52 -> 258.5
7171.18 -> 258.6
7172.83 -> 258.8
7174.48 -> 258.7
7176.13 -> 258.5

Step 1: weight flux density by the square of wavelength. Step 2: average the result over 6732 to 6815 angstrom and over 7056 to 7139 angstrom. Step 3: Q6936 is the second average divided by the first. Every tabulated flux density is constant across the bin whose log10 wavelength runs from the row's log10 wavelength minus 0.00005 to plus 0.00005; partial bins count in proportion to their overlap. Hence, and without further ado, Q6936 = 1.07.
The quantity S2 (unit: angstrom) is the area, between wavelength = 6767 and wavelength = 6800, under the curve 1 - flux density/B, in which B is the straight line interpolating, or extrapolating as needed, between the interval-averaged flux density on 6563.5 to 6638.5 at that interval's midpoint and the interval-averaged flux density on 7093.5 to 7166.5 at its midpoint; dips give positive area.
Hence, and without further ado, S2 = 0.3 angstrom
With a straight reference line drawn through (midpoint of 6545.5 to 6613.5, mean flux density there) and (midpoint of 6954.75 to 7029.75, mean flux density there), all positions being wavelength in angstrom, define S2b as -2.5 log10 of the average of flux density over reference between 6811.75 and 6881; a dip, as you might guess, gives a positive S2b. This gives 0.05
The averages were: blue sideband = 287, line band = 273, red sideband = 286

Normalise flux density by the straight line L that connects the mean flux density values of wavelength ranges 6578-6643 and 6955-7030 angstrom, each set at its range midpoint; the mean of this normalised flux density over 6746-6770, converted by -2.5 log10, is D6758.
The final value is 0.06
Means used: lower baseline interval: 287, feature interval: 271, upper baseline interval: 286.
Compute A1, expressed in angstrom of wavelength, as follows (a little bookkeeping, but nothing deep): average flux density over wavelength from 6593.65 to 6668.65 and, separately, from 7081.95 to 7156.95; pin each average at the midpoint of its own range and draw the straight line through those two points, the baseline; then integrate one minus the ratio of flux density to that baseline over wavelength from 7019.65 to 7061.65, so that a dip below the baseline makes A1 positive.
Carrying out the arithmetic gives -3.6 angstrom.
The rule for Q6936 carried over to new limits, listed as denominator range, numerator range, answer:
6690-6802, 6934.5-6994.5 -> 1.12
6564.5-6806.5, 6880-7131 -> 1.10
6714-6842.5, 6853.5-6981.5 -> 1.07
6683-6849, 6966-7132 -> 1.10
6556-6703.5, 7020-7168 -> 1.09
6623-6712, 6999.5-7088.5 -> 1.12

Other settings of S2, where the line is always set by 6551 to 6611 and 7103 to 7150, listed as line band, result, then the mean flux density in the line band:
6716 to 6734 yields 0.33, 273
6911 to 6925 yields -0.74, 282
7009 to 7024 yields -0.95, 279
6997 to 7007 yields -0.83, 285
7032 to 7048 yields -1.84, 291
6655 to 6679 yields 0.06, 281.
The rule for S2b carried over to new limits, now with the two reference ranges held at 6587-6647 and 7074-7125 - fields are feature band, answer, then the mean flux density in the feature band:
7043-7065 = -0.05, 280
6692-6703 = 0.04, 272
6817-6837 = 0.03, 268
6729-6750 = 0.04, 270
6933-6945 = -0.03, 279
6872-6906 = -0.03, 281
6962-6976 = -0.07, 287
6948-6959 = -0.05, 283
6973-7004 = -0.07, 288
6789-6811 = 0.02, 273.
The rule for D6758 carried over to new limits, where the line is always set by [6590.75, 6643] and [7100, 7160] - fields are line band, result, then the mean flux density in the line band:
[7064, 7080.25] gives -0.07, 276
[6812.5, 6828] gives 0.01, 270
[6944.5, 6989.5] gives -0.08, 286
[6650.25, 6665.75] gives 0.00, 281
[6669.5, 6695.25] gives 0.01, 278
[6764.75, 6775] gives 0.01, 272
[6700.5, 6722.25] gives 0.03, 271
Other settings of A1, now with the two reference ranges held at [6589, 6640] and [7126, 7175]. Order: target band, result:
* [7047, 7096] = -2.79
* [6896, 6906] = -0.48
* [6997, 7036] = -3.15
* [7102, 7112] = -0.06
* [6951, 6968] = -1.39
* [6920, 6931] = -0.53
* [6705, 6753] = 1.11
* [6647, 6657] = -0.04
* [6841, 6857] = -0.21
